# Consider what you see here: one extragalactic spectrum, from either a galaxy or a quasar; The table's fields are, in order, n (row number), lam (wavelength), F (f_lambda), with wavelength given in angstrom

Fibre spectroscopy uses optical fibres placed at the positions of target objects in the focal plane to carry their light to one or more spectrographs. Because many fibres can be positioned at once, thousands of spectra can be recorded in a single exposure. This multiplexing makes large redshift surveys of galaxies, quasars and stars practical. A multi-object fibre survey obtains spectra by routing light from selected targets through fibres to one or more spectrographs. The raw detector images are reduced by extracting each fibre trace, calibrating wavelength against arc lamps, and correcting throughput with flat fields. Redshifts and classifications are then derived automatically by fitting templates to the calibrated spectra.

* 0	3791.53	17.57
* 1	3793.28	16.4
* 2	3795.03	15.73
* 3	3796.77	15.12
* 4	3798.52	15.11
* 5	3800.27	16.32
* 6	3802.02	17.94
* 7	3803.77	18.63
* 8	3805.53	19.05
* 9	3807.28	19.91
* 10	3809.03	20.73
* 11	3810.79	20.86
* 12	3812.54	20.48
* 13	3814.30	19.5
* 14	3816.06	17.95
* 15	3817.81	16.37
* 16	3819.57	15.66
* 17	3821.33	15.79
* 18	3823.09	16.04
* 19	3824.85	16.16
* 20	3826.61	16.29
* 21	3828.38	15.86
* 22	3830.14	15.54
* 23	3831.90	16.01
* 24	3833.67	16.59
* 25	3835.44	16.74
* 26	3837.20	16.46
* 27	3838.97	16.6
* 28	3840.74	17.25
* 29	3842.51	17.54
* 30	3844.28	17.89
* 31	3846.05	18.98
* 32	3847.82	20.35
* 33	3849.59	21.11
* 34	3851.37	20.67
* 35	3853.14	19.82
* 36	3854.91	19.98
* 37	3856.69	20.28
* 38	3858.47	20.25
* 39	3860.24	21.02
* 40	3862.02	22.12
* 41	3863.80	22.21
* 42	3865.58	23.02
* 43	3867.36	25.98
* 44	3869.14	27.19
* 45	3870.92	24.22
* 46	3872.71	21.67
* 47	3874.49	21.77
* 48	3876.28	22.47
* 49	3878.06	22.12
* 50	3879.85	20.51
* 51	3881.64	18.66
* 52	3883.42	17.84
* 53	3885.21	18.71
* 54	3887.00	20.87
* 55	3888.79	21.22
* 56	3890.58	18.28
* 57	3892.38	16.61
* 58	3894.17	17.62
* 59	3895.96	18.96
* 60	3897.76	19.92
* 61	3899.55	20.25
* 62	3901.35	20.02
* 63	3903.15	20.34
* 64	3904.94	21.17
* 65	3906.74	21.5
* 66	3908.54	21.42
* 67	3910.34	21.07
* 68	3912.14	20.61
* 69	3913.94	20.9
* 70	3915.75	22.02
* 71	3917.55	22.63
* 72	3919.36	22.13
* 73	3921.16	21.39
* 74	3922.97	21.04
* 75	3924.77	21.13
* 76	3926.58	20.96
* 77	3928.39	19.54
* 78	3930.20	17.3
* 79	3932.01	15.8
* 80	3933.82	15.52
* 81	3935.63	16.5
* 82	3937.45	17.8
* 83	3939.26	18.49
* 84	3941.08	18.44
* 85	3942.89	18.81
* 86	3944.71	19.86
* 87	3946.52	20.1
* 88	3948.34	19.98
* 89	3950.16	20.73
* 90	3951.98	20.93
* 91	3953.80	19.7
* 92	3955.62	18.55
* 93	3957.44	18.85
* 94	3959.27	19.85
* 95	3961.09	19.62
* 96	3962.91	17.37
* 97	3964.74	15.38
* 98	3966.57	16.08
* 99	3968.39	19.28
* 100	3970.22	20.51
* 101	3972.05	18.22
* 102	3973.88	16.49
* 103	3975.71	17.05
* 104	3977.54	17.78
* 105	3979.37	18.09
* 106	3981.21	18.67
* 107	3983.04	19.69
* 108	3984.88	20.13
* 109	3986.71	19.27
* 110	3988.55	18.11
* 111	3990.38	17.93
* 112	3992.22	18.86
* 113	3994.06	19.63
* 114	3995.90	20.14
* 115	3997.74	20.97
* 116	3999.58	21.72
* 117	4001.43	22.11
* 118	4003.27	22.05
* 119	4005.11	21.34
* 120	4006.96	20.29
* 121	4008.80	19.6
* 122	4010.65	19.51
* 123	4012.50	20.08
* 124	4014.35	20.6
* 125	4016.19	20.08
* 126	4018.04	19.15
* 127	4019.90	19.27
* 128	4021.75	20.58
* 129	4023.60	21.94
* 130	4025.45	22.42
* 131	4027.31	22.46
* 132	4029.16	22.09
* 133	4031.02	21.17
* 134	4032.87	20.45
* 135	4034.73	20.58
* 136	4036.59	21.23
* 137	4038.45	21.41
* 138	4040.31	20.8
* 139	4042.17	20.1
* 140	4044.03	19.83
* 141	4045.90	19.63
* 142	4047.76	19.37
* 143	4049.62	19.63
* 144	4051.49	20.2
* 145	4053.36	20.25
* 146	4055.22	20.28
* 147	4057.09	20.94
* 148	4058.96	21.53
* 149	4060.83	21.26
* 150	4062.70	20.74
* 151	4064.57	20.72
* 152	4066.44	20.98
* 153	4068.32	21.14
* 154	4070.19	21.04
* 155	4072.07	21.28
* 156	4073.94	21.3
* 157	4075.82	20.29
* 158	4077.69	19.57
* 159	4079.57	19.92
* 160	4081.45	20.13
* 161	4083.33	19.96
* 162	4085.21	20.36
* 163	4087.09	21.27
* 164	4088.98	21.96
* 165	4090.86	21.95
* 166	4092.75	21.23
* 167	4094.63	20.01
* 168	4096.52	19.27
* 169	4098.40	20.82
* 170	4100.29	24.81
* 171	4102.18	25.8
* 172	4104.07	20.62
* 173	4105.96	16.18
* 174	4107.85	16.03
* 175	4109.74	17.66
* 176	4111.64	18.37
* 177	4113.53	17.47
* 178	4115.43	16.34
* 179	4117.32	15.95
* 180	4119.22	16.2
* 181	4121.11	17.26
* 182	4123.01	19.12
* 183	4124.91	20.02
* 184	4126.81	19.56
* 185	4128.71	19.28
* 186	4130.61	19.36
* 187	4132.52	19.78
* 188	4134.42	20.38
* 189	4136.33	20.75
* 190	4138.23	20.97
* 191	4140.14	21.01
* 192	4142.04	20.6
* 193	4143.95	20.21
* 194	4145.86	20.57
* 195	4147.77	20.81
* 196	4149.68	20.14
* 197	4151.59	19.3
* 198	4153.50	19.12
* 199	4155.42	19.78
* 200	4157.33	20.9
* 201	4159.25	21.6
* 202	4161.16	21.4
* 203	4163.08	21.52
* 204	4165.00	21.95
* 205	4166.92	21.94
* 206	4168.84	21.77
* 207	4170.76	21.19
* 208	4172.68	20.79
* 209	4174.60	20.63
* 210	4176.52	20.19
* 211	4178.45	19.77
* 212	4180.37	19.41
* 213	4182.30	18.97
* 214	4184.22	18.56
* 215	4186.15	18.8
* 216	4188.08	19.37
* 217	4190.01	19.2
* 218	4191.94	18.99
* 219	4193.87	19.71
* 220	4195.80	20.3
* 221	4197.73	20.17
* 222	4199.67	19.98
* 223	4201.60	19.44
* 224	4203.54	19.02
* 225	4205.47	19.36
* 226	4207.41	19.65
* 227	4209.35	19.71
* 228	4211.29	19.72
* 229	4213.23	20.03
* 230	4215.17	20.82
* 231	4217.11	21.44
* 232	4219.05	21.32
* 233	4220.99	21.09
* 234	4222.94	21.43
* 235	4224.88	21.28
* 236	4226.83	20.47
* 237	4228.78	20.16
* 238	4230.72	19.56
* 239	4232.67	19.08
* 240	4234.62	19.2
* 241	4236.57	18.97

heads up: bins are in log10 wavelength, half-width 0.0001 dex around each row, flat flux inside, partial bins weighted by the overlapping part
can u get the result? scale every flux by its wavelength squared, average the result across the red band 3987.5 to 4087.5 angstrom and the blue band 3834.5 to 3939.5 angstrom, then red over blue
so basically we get 1.1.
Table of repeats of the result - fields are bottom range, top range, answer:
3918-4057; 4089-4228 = 1.11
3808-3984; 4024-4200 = 1.16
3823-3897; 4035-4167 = 1.16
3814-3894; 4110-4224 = 1.20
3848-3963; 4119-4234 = 1.13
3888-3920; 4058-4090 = 1.11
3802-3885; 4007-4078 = 1.18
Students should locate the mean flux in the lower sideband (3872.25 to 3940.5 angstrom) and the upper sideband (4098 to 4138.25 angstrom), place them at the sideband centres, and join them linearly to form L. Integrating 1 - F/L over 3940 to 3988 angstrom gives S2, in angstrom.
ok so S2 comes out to 2.1 angstrom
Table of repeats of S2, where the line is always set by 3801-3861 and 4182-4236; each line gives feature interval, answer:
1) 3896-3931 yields -4.1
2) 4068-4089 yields -1.4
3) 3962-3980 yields 1.2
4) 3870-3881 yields -2.2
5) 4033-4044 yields -0.9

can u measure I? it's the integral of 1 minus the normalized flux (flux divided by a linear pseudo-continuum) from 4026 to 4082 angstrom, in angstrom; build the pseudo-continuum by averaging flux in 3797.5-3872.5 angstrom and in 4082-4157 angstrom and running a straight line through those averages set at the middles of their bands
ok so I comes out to -3.2 angstrom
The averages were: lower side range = 19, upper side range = 19.8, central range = 20.7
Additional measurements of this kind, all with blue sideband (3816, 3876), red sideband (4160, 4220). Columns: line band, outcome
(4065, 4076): -0.7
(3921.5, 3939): 0.9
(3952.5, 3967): 0.9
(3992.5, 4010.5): -1.0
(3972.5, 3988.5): 1.0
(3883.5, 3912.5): -0.7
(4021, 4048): -1.7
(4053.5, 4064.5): -0.6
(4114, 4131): 1.6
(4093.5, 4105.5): -1.0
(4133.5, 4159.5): -0.5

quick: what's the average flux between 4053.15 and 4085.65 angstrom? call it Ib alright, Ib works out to 20.7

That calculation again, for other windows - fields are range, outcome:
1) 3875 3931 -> 20.3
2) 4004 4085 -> 20.6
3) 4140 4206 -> 20.2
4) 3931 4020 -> 19.1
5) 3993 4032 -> 20.8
